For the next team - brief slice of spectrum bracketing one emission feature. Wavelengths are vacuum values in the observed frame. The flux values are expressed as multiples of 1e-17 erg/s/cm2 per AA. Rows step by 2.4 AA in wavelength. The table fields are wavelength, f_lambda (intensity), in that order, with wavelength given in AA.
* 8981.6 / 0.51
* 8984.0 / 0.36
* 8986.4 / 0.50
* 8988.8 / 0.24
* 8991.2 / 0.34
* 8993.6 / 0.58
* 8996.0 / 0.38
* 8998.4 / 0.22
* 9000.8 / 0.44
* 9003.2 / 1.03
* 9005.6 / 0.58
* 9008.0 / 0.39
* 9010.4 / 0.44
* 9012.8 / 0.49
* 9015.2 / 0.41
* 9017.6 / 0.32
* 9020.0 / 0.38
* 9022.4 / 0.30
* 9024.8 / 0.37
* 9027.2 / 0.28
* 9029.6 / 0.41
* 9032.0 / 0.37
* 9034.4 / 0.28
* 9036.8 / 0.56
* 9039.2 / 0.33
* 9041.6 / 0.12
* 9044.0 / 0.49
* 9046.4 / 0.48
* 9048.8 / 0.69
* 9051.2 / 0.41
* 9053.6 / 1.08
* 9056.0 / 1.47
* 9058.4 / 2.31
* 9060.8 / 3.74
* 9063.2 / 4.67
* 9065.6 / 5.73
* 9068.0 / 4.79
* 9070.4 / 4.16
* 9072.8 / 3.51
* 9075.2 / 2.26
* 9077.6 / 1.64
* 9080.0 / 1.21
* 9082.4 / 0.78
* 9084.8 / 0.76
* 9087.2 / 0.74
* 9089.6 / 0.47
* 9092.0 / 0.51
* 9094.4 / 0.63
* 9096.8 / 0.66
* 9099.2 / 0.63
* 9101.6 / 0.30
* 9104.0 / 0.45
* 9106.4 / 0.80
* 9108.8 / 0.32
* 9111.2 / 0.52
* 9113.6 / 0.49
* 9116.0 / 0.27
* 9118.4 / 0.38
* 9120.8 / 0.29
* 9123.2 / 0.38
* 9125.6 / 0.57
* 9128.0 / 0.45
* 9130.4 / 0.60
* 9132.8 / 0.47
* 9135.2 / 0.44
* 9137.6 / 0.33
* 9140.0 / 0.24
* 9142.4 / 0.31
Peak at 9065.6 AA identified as H-beta 4861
